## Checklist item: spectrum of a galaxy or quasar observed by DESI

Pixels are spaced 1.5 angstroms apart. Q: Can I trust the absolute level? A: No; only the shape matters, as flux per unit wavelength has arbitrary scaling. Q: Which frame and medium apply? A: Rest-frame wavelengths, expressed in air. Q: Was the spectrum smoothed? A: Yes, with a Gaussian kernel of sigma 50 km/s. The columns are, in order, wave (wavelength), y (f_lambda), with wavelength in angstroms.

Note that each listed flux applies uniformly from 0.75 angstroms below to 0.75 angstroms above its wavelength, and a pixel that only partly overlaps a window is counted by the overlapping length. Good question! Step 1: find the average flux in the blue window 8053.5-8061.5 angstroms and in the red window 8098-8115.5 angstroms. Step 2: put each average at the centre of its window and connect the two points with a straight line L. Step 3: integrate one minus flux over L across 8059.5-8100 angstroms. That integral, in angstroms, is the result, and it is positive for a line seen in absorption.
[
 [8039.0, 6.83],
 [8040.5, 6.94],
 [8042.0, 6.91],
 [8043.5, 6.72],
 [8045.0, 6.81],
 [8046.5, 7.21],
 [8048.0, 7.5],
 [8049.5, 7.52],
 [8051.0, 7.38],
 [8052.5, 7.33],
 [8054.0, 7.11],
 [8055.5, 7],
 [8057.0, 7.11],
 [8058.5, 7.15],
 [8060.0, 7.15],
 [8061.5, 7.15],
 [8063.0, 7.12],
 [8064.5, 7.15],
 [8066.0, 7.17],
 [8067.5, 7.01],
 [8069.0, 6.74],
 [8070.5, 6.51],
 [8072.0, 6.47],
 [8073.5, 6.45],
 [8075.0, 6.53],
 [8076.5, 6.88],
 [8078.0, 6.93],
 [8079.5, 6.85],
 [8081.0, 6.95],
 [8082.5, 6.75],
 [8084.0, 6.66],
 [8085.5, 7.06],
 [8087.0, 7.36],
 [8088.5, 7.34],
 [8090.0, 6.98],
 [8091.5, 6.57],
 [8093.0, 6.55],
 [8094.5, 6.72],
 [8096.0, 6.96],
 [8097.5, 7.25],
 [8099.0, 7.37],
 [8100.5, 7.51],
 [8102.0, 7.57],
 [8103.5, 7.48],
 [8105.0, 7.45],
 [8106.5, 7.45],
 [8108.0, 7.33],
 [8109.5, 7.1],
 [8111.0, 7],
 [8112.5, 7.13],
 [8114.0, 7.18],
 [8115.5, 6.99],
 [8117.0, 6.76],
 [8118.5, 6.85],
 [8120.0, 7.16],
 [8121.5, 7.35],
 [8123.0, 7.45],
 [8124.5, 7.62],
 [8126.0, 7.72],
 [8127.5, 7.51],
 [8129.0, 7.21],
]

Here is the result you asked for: 1.6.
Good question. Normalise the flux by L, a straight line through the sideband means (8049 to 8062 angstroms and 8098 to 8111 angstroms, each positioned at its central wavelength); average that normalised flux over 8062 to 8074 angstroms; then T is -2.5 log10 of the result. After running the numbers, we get 0.06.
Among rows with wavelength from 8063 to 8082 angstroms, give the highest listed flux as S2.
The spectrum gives 7.17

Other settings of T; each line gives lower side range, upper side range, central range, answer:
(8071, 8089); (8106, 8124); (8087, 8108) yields -0.03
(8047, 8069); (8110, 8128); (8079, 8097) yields 0.05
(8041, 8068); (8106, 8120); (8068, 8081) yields 0.07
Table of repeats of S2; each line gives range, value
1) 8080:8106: 7.57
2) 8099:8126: 7.72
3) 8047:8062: 7.52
